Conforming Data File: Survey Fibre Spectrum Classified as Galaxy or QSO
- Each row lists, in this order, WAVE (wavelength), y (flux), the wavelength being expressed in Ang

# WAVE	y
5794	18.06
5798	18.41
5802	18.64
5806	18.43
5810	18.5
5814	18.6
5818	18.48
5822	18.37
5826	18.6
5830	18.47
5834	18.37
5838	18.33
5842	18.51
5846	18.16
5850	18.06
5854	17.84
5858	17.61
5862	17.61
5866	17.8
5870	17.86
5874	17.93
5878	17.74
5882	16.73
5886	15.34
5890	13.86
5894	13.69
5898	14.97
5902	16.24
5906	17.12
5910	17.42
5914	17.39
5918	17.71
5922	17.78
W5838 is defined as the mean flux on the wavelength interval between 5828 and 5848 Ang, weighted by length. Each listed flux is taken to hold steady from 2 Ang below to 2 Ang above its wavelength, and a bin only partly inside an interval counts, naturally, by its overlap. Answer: 18.4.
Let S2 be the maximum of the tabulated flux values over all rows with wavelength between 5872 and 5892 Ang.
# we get 17.93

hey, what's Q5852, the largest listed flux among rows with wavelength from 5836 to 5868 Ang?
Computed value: 18.51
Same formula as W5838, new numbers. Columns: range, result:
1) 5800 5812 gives 18.5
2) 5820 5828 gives 18.5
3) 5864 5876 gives 17.9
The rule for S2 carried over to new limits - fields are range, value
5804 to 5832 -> 18.6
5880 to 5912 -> 17.42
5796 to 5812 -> 18.64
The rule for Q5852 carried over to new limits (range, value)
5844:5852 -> 18.16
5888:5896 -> 13.86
